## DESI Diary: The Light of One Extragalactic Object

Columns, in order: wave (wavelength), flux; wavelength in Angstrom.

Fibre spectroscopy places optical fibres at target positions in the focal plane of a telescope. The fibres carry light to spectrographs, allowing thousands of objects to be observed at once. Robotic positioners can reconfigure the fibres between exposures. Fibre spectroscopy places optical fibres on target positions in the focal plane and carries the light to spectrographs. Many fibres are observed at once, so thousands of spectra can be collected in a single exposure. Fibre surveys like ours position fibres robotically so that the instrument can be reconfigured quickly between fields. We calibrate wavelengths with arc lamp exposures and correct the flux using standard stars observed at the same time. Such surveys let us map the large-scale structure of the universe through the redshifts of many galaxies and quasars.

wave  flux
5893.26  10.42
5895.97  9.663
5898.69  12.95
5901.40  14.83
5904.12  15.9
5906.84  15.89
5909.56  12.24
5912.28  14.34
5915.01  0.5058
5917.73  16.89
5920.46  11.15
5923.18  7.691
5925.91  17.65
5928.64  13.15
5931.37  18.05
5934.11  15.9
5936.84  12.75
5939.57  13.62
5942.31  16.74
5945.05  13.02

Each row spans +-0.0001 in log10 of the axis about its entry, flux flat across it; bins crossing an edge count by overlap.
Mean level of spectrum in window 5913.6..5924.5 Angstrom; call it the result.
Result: 9.09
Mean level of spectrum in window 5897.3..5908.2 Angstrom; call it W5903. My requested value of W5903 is 14.9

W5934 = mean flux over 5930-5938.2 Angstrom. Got 15.6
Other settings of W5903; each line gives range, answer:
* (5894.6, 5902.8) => 12.5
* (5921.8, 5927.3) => 12.7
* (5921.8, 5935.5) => 14.5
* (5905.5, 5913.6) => 14.2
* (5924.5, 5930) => 15.3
